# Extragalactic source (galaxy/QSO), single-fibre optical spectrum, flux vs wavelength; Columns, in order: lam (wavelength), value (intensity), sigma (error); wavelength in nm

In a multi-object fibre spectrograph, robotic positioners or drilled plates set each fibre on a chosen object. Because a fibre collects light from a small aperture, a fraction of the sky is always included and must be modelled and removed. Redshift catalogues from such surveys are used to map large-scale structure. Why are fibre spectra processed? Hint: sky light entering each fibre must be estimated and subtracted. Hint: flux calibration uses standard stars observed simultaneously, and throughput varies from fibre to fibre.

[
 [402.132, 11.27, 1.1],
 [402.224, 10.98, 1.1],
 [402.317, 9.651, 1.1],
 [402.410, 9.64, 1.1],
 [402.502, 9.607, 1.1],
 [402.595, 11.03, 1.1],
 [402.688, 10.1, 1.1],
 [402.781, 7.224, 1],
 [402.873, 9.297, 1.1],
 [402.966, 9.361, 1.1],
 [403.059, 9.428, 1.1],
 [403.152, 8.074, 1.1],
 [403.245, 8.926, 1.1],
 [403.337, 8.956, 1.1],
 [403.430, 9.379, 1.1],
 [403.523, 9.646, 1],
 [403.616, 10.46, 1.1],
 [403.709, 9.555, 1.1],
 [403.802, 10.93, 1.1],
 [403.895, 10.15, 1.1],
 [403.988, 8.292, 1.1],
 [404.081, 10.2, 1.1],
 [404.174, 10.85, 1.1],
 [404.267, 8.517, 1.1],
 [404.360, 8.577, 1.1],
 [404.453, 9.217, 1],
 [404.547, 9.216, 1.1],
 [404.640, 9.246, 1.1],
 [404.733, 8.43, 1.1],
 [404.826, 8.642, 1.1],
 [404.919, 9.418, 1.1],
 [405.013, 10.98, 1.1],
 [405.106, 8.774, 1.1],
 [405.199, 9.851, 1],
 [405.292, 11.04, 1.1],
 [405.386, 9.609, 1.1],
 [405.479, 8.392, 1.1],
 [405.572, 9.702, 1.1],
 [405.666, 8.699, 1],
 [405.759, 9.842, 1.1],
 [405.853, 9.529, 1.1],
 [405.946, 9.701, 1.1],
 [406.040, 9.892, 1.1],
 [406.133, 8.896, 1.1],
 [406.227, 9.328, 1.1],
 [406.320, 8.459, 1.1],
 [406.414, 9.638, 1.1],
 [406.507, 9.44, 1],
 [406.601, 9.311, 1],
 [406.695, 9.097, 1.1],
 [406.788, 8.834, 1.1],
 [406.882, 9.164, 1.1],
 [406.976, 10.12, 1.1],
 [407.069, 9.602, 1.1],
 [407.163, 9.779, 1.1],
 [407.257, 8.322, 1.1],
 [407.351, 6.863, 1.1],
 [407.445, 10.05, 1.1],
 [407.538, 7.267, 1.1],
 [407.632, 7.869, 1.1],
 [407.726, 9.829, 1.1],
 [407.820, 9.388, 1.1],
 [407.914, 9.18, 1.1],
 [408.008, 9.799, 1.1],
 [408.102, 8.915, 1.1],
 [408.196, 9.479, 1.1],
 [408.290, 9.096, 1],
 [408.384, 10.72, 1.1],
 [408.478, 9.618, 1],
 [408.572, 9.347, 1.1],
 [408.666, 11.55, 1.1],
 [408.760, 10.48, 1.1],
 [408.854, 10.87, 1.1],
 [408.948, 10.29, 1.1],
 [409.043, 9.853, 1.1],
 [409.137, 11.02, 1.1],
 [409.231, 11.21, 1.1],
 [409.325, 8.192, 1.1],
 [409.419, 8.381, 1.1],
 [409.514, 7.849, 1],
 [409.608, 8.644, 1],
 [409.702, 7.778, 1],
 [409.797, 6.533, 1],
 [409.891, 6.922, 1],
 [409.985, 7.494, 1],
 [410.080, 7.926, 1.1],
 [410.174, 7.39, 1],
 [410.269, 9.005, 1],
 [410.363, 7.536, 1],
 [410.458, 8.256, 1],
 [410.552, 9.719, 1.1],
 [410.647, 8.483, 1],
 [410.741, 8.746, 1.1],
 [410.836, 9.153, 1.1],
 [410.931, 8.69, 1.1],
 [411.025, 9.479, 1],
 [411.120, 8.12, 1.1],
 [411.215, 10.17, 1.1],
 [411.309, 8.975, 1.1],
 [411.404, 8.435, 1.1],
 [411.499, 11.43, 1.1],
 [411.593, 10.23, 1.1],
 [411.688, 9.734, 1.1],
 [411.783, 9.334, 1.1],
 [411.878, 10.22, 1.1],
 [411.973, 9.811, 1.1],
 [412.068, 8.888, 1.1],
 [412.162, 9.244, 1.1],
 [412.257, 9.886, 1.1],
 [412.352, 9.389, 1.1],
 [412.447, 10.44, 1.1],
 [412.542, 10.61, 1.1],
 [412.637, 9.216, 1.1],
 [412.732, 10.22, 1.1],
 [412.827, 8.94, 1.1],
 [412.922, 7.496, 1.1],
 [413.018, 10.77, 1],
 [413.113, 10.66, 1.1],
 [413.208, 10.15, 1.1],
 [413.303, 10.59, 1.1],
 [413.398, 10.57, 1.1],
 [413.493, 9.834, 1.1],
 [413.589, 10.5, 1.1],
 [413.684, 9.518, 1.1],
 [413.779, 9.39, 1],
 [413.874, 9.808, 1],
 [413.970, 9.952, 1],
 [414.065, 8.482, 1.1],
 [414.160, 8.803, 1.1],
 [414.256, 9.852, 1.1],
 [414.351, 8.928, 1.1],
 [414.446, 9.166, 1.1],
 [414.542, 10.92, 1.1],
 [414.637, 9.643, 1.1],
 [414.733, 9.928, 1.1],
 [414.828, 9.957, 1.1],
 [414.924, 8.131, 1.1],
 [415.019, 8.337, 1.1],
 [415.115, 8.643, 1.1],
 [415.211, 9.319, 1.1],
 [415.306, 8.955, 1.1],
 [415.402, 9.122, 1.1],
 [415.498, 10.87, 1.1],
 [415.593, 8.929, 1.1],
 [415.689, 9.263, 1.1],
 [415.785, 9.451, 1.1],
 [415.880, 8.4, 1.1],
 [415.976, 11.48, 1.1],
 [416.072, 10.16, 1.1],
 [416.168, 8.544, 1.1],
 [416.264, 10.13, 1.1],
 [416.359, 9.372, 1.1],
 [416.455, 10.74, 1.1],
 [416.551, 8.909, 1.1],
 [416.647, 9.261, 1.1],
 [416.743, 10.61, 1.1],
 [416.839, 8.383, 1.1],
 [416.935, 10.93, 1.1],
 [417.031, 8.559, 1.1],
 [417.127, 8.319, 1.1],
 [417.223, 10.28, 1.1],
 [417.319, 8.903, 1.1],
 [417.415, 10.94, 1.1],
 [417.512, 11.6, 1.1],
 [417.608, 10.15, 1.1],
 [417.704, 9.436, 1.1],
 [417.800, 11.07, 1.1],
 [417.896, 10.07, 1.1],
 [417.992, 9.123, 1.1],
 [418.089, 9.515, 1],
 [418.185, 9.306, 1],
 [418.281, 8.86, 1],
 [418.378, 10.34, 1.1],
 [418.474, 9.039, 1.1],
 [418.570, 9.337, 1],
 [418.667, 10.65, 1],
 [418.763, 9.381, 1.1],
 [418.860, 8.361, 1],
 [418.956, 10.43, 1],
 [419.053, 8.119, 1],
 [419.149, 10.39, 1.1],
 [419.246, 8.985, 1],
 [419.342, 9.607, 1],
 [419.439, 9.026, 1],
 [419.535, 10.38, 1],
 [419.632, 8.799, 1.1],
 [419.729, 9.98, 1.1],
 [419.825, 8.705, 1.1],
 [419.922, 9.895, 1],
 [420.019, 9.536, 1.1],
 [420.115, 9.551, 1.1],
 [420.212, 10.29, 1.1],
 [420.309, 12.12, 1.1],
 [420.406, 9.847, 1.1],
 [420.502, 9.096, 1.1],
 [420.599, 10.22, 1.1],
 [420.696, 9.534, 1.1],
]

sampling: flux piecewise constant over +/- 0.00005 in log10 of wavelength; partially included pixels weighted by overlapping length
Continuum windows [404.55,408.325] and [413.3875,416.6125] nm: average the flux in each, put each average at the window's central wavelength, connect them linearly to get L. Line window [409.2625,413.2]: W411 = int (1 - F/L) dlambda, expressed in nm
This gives 0.16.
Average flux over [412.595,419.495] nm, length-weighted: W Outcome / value 9.6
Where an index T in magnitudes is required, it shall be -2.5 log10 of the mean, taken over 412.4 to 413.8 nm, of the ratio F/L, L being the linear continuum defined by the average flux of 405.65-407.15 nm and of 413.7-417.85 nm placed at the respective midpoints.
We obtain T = -0.046 mag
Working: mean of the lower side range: 9.37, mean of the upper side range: 9.58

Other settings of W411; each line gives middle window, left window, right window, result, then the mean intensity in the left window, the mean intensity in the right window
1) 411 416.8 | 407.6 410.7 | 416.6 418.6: -0.11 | 9.05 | 9.72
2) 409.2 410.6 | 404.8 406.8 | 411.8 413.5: 0.22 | 9.43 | 9.82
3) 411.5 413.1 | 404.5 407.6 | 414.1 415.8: -0.07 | 9.24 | 9.34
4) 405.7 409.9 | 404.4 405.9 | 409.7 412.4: -0.04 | 9.41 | 8.88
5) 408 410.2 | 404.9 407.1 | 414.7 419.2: 0.08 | 9.47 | 9.57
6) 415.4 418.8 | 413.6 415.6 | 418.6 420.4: -0.06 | 9.4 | 9.67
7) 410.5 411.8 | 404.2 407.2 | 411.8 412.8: 0.05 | 9.35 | 9.76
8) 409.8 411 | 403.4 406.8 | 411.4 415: 0.17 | 9.46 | 9.72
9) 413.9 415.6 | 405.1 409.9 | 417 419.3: 0.03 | 9.29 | 9.64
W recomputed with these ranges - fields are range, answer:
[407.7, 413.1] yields 9.28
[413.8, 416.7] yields 9.45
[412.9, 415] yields 9.69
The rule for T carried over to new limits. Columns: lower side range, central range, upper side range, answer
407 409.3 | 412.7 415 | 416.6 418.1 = 0.01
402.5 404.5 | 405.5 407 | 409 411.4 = -0.03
